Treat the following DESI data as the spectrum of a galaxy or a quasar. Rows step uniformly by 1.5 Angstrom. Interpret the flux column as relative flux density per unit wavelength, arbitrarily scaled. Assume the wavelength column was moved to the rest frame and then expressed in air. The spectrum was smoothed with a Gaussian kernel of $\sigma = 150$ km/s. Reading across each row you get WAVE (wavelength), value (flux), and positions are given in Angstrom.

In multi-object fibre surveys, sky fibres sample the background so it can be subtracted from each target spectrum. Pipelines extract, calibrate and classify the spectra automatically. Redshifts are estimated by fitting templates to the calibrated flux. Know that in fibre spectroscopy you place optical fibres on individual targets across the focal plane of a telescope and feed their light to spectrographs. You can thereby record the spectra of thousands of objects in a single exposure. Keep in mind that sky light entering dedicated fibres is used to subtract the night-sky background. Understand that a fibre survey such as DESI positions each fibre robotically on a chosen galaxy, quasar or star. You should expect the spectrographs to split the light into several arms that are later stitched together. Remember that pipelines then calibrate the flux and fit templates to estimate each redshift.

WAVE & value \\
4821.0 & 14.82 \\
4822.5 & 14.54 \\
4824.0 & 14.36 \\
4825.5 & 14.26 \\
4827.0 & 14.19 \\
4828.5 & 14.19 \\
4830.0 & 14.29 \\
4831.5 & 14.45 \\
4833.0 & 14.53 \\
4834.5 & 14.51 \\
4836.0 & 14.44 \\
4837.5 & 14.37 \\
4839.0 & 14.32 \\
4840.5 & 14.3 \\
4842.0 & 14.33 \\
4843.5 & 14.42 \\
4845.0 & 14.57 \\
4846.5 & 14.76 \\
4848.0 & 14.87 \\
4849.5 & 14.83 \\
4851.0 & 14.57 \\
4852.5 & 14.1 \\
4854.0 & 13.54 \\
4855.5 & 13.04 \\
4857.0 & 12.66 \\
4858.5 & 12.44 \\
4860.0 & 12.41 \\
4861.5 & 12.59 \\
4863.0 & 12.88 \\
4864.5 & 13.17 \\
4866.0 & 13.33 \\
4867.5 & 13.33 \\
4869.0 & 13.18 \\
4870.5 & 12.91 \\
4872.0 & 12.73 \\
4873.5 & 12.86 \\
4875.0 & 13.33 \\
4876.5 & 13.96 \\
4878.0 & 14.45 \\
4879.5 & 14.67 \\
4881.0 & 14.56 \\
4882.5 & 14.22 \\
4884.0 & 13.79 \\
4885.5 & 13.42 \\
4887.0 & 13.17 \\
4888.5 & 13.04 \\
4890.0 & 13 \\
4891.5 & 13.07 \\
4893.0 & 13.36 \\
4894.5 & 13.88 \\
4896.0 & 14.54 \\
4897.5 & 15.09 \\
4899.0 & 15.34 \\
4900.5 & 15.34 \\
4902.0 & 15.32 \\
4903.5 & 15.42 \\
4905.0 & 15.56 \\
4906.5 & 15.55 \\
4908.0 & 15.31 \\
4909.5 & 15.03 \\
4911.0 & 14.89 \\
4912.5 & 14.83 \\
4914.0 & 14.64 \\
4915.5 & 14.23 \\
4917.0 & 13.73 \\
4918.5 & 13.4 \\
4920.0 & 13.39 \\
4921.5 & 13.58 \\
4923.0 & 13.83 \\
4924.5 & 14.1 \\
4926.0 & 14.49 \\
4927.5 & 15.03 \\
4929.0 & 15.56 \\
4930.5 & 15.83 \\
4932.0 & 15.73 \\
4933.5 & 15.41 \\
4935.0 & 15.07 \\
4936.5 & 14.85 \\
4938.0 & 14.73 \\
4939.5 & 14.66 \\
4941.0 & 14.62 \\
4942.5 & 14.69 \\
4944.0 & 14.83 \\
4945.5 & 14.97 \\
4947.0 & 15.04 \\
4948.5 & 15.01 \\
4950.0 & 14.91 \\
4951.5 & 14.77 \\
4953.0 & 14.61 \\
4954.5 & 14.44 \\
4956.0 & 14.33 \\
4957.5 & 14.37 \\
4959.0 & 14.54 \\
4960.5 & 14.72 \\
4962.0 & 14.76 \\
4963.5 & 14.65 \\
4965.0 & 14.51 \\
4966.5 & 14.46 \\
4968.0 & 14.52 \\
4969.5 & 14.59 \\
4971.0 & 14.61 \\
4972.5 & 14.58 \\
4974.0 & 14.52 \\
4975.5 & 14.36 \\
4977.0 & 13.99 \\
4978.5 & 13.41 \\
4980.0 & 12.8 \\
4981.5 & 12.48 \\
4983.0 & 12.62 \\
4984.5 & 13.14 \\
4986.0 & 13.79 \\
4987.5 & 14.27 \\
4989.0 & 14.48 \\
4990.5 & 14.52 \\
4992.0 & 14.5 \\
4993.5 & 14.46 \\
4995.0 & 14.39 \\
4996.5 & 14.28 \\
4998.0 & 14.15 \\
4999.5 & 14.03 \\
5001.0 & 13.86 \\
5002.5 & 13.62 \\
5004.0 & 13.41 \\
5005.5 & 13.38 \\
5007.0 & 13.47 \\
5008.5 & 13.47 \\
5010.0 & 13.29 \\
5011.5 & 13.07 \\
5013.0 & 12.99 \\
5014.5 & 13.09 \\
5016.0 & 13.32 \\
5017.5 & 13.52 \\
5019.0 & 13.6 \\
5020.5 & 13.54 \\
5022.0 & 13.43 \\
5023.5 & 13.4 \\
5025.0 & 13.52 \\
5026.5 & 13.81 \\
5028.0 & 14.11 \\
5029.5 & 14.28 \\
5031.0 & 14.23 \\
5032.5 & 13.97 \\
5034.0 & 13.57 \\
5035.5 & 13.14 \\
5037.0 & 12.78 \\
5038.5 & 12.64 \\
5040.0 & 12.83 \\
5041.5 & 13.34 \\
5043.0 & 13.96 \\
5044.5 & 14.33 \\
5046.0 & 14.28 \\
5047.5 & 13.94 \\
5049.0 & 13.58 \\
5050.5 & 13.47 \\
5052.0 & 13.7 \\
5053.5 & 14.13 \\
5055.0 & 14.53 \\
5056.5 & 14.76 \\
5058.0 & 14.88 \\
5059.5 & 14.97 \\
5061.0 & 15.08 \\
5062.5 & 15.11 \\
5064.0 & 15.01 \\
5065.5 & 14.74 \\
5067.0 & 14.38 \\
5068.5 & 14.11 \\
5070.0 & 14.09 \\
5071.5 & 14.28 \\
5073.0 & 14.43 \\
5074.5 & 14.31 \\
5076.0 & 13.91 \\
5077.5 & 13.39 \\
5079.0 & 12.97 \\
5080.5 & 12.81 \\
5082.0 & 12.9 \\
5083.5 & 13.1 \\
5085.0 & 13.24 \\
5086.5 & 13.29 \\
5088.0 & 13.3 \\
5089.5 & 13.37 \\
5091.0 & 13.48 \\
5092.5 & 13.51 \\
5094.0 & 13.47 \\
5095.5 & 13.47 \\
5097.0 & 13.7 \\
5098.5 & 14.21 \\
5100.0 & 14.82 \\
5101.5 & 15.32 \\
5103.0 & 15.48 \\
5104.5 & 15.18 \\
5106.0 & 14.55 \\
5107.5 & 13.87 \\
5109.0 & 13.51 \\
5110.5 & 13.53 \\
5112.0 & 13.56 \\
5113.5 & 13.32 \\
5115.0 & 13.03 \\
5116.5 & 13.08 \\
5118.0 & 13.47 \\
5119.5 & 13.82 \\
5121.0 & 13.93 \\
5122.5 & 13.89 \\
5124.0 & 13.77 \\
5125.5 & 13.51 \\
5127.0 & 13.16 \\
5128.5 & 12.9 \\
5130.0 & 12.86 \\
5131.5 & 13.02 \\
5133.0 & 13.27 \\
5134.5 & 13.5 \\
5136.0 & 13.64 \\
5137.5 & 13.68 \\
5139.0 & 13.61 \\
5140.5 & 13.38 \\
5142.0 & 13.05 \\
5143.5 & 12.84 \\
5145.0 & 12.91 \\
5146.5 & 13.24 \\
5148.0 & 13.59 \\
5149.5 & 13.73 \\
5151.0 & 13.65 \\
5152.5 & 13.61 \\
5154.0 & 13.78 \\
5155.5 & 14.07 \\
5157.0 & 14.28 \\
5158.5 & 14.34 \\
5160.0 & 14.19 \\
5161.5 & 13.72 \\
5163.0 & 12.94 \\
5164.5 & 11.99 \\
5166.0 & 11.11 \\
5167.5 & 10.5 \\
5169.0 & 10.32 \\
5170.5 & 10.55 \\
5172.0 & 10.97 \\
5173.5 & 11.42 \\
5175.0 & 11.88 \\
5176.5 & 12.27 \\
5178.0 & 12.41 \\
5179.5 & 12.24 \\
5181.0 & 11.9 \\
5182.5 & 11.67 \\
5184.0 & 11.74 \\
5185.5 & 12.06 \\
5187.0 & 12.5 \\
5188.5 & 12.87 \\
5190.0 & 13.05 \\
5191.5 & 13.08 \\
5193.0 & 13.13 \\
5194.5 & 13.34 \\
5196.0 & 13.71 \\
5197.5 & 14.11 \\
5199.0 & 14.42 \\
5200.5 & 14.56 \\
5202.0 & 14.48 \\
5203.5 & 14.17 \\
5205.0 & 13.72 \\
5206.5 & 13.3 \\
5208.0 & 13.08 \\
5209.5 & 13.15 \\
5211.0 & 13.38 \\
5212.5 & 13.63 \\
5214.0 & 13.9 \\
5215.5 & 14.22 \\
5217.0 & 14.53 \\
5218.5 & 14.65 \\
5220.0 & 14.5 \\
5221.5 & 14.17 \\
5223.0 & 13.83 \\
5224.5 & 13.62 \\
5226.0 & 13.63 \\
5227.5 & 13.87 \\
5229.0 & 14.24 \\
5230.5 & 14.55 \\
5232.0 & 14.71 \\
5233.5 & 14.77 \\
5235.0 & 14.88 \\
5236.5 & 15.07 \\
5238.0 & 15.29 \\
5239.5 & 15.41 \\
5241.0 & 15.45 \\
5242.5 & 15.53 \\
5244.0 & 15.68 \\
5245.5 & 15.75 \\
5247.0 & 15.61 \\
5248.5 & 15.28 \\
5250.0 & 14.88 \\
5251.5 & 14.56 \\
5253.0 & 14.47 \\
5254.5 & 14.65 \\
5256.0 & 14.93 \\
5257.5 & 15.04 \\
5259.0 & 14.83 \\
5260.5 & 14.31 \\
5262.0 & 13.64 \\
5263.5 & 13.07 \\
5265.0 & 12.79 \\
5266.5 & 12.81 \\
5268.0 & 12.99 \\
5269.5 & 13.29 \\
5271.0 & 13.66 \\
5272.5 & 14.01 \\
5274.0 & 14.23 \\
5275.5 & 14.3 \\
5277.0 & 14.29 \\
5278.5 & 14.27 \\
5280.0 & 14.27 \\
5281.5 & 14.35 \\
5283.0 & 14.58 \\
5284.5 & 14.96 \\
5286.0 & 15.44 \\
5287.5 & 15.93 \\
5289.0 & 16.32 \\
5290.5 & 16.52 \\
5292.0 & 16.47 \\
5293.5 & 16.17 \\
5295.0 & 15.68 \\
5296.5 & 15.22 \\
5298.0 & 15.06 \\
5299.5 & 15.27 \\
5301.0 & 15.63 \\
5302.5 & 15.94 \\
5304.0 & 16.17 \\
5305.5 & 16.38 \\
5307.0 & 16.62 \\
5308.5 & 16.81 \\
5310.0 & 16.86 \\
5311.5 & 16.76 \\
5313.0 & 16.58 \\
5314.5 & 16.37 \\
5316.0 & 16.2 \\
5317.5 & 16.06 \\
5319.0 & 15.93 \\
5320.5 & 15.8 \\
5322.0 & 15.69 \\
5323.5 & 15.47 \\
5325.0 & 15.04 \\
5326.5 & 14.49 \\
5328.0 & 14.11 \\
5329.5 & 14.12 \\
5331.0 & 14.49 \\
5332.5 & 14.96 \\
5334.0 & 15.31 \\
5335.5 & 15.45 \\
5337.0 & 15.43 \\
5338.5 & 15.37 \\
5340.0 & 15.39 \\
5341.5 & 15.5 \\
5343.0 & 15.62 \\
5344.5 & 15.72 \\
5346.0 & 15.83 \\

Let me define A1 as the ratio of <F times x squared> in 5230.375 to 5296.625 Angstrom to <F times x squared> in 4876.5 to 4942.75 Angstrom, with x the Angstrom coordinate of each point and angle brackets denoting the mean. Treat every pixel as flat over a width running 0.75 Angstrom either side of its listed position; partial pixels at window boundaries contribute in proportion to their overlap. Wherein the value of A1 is 1.17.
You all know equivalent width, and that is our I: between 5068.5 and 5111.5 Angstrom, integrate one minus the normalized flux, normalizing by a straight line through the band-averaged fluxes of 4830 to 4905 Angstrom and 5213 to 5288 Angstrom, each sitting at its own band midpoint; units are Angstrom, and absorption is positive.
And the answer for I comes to 1.2 Angstrom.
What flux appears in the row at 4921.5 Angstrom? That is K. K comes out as 13.58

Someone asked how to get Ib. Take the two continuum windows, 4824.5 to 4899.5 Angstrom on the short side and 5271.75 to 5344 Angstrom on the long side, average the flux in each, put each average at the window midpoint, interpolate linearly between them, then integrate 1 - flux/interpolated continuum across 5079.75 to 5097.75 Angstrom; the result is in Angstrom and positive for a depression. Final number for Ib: 1.7 Angstrom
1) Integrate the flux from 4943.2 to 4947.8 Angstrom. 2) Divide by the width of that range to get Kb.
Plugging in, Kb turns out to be 14.9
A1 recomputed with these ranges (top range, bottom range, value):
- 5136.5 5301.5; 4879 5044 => 1.09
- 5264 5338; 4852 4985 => 1.25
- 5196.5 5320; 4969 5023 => 1.19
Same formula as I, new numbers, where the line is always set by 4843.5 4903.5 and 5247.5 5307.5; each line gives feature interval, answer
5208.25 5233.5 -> 1.1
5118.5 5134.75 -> 1.1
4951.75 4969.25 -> -0.7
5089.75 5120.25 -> 1.0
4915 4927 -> 0.0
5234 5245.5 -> -0.5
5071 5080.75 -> 0.4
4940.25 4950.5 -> -0.7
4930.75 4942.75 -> -0.9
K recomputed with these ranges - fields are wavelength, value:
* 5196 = 13.71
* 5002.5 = 13.62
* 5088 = 13.3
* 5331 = 14.49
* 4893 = 13.36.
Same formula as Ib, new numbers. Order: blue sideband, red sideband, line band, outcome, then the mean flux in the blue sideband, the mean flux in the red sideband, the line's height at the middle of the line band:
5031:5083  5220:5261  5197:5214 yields 0.93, 14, 14.8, 14.6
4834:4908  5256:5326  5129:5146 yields 1.71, 14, 15.2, 14.7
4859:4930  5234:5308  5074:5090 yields 1.30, 14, 14.9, 14.5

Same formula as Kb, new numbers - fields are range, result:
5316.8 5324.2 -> 15.8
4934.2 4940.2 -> 14.8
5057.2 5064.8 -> 15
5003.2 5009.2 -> 13.4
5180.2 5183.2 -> 11.8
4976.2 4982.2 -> 13.2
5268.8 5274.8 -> 13.8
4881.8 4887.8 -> 13.6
